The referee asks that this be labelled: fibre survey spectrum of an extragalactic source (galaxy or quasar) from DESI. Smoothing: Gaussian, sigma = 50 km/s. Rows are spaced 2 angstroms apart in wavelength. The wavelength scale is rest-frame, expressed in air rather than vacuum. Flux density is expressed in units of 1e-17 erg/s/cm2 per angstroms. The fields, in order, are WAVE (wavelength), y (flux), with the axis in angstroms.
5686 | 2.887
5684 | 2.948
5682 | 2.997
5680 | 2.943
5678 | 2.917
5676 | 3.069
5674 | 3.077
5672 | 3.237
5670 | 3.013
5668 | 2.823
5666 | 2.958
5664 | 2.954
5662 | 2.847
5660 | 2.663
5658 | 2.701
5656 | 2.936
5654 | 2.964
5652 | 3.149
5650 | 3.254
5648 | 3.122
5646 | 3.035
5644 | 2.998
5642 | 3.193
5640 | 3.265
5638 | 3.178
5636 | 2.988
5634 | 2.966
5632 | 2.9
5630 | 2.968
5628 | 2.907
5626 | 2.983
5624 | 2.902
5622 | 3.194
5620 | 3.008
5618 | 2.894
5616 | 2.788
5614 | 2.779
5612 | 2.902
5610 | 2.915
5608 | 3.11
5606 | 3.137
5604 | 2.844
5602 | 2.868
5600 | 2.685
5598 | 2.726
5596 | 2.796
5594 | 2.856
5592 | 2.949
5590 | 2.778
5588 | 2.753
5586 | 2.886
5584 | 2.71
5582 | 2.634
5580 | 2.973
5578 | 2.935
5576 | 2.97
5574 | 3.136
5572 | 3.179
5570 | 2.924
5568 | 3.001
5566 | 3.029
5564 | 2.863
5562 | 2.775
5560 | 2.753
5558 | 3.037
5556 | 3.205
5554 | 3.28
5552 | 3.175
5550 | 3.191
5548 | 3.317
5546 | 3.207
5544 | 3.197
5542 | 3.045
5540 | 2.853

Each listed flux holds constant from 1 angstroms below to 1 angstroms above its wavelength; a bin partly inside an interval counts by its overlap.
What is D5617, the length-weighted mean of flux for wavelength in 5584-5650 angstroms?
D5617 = 2.95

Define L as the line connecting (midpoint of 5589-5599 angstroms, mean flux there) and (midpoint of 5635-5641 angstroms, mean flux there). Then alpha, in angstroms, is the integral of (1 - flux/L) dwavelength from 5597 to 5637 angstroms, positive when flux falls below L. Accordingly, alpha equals 0.9 angstroms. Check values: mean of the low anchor 2.82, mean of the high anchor 3.14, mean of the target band 2.92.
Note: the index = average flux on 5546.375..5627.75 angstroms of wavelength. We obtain 2.95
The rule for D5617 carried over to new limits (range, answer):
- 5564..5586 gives 2.94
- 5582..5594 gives 2.8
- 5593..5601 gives 2.77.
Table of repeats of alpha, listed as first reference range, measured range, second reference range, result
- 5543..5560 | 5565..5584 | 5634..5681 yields 1.1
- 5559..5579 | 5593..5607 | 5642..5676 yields 0.6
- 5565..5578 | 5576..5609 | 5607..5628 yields 1.5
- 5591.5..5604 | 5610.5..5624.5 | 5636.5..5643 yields 0.3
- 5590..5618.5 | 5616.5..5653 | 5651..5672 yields -1.9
